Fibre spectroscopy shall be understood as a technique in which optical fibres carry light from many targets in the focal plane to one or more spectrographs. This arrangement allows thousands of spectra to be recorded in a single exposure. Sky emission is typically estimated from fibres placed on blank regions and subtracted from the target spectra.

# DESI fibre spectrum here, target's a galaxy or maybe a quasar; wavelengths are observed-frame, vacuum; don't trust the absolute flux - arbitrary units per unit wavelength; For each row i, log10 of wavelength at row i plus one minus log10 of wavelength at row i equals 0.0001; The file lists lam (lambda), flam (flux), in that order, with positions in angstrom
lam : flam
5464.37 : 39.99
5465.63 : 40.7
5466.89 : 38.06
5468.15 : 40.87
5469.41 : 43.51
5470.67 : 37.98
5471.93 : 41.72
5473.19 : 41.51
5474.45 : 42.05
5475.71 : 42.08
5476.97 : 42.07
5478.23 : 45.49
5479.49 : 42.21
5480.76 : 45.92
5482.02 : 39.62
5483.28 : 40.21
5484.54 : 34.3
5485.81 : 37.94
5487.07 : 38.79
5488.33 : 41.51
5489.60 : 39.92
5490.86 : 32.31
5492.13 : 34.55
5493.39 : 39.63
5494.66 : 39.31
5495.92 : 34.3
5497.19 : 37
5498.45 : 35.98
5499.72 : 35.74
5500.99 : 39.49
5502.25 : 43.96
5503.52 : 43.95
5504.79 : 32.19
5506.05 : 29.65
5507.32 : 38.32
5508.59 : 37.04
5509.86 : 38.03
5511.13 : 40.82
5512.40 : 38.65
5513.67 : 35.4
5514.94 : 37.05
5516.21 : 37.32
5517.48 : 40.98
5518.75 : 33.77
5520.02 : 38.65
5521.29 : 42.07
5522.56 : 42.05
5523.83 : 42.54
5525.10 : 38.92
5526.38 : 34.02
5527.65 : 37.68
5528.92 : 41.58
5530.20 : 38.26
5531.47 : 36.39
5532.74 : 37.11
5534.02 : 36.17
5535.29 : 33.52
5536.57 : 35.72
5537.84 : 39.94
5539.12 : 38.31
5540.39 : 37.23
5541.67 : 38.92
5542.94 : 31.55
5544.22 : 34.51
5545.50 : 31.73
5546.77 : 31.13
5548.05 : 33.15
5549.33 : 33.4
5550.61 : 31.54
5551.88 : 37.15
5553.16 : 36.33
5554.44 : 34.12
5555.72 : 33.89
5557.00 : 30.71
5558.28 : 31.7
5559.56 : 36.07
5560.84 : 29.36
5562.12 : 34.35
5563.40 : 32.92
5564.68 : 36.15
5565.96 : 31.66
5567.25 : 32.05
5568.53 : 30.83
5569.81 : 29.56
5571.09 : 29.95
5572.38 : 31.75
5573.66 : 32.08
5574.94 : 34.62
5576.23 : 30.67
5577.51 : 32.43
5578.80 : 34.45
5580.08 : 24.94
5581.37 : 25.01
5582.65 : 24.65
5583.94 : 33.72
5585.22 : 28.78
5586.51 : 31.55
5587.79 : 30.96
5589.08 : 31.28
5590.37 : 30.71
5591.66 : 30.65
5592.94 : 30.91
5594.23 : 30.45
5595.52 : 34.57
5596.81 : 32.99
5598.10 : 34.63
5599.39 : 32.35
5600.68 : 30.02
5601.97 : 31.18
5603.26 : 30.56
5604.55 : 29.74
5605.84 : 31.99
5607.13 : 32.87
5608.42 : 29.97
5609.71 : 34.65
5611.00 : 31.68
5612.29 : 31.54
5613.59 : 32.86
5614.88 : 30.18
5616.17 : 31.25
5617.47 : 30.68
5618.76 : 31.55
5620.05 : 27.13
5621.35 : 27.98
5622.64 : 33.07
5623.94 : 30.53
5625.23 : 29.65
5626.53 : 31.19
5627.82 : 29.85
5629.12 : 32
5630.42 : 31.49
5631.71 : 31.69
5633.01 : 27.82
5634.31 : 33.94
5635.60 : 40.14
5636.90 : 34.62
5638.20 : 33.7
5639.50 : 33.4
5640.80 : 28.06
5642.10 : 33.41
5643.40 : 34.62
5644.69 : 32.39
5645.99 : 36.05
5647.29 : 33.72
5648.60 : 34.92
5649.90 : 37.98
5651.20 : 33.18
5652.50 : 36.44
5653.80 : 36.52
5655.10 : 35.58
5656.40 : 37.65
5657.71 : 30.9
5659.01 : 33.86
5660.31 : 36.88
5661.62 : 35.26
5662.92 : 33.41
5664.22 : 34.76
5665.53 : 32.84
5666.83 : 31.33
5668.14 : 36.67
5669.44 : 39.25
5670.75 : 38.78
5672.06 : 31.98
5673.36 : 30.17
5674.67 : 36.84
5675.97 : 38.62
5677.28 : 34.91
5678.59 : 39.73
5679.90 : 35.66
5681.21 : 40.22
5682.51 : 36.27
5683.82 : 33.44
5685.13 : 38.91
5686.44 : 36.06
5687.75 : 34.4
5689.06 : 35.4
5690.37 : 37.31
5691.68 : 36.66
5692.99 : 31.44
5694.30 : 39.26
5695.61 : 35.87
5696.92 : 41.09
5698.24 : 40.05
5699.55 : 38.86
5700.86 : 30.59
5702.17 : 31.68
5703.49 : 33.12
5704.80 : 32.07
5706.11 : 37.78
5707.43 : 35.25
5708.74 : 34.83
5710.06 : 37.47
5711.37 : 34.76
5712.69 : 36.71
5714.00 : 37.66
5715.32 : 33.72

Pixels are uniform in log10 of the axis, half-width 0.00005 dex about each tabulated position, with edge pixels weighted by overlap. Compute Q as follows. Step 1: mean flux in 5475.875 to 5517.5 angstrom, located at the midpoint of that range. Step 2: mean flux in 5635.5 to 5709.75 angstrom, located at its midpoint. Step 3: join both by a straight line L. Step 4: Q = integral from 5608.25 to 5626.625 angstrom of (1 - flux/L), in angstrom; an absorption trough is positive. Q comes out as 2.7 angstrom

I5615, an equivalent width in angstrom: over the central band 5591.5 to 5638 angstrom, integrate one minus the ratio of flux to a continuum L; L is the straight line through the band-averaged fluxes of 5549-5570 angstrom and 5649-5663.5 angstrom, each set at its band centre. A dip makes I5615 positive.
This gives 3.6 angstrom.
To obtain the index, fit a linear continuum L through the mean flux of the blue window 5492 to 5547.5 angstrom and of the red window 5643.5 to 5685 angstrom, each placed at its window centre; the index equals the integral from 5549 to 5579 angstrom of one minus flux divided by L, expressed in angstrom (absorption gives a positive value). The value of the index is 3.22 angstrom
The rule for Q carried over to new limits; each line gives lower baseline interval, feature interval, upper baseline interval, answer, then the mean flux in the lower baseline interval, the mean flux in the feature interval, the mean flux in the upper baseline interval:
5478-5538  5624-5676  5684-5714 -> 3.6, 38.2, 34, 35.9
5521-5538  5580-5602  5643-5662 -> 3.6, 38.2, 30.6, 35.1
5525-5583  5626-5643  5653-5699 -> 1.3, 33.6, 32.4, 36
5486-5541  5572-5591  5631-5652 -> 2.8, 37.8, 30.5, 33.7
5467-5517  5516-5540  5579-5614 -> -1.3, 38.9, 38.2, 31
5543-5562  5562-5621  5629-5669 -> 4.0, 33.2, 31.2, 34.1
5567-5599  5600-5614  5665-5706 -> 0.3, 31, 31.5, 35.8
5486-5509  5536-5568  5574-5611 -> -0.3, 37.4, 34.1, 31.1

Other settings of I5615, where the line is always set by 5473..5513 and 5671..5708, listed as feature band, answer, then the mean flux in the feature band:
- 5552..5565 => 1.45 angstrom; 33.6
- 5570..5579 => 1.34 angstrom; 32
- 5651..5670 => 0.69 angstrom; 35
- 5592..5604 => 1.72 angstrom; 31.9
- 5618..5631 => 2.26 angstrom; 30.4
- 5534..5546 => 0.74 angstrom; 35.8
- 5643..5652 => 0.44 angstrom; 34.7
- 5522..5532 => -0.15 angstrom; 38.9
